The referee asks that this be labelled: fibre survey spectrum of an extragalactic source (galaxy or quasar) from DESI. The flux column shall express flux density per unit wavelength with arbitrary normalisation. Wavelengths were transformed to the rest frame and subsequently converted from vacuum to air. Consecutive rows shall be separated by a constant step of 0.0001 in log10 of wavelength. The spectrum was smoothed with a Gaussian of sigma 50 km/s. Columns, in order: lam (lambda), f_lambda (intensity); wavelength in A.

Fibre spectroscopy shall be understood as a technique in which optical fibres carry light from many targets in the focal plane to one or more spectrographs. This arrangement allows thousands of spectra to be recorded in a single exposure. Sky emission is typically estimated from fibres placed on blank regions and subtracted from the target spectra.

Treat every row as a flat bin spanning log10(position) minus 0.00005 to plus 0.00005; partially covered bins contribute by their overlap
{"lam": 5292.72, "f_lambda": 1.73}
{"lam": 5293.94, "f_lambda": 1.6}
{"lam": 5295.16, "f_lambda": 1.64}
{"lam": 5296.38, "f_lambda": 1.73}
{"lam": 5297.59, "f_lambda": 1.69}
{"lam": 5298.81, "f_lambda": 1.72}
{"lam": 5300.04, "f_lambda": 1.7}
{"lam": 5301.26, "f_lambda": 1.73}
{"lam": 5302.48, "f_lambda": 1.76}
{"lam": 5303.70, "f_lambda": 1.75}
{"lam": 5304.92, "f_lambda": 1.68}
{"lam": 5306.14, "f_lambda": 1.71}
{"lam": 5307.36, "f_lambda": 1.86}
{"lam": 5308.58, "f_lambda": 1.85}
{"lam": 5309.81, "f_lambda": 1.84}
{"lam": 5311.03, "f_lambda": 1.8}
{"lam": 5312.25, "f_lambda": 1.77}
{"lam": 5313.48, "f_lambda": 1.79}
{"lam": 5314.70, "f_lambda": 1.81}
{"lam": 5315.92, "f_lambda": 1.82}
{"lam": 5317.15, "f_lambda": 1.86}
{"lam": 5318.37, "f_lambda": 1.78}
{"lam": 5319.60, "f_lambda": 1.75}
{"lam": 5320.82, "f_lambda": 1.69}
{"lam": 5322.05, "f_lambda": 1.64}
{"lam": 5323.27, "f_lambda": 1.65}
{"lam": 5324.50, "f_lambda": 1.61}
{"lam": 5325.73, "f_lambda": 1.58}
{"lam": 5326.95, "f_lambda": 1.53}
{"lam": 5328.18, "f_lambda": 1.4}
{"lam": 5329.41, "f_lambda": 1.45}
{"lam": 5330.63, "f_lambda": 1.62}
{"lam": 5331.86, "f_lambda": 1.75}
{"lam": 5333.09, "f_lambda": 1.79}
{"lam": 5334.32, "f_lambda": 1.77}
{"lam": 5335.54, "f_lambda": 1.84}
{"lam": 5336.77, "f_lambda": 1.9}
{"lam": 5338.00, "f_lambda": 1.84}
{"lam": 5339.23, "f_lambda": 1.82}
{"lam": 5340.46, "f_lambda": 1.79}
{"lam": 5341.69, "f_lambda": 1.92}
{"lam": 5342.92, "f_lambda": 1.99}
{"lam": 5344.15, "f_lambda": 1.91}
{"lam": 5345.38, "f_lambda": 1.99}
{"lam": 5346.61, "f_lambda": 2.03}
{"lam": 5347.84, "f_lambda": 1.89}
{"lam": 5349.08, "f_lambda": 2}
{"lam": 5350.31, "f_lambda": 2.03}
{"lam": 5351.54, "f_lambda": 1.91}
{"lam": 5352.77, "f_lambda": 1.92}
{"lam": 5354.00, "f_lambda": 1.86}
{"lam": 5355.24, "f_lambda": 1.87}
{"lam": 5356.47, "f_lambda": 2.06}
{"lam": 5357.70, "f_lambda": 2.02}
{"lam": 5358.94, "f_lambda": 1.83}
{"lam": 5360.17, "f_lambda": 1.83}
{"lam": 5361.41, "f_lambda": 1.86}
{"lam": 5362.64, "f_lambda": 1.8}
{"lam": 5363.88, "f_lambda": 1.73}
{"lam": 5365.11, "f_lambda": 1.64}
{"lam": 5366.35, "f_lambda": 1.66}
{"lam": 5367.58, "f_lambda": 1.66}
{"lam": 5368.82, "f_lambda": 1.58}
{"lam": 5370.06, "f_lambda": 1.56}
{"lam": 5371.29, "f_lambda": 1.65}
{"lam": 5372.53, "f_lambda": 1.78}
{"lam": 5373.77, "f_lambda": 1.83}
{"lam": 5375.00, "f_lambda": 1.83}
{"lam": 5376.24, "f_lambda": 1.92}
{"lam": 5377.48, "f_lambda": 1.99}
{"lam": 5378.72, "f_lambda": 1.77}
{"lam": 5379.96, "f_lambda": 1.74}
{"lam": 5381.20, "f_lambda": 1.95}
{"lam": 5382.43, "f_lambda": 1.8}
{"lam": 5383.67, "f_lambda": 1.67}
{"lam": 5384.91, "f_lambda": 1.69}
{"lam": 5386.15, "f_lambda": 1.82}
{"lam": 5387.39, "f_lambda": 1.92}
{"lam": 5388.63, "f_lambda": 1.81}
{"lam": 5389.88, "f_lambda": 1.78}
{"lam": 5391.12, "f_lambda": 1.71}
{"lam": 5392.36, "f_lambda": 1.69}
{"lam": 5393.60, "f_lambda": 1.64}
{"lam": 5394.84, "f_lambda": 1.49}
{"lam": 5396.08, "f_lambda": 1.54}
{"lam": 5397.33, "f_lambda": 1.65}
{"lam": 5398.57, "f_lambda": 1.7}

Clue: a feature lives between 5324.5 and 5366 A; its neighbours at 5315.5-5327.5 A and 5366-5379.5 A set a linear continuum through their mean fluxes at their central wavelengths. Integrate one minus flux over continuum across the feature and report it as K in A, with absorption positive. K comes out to -2.45 A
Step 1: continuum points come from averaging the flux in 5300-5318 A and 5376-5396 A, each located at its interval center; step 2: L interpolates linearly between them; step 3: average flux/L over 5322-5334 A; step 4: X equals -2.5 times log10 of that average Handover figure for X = 0.11 mag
